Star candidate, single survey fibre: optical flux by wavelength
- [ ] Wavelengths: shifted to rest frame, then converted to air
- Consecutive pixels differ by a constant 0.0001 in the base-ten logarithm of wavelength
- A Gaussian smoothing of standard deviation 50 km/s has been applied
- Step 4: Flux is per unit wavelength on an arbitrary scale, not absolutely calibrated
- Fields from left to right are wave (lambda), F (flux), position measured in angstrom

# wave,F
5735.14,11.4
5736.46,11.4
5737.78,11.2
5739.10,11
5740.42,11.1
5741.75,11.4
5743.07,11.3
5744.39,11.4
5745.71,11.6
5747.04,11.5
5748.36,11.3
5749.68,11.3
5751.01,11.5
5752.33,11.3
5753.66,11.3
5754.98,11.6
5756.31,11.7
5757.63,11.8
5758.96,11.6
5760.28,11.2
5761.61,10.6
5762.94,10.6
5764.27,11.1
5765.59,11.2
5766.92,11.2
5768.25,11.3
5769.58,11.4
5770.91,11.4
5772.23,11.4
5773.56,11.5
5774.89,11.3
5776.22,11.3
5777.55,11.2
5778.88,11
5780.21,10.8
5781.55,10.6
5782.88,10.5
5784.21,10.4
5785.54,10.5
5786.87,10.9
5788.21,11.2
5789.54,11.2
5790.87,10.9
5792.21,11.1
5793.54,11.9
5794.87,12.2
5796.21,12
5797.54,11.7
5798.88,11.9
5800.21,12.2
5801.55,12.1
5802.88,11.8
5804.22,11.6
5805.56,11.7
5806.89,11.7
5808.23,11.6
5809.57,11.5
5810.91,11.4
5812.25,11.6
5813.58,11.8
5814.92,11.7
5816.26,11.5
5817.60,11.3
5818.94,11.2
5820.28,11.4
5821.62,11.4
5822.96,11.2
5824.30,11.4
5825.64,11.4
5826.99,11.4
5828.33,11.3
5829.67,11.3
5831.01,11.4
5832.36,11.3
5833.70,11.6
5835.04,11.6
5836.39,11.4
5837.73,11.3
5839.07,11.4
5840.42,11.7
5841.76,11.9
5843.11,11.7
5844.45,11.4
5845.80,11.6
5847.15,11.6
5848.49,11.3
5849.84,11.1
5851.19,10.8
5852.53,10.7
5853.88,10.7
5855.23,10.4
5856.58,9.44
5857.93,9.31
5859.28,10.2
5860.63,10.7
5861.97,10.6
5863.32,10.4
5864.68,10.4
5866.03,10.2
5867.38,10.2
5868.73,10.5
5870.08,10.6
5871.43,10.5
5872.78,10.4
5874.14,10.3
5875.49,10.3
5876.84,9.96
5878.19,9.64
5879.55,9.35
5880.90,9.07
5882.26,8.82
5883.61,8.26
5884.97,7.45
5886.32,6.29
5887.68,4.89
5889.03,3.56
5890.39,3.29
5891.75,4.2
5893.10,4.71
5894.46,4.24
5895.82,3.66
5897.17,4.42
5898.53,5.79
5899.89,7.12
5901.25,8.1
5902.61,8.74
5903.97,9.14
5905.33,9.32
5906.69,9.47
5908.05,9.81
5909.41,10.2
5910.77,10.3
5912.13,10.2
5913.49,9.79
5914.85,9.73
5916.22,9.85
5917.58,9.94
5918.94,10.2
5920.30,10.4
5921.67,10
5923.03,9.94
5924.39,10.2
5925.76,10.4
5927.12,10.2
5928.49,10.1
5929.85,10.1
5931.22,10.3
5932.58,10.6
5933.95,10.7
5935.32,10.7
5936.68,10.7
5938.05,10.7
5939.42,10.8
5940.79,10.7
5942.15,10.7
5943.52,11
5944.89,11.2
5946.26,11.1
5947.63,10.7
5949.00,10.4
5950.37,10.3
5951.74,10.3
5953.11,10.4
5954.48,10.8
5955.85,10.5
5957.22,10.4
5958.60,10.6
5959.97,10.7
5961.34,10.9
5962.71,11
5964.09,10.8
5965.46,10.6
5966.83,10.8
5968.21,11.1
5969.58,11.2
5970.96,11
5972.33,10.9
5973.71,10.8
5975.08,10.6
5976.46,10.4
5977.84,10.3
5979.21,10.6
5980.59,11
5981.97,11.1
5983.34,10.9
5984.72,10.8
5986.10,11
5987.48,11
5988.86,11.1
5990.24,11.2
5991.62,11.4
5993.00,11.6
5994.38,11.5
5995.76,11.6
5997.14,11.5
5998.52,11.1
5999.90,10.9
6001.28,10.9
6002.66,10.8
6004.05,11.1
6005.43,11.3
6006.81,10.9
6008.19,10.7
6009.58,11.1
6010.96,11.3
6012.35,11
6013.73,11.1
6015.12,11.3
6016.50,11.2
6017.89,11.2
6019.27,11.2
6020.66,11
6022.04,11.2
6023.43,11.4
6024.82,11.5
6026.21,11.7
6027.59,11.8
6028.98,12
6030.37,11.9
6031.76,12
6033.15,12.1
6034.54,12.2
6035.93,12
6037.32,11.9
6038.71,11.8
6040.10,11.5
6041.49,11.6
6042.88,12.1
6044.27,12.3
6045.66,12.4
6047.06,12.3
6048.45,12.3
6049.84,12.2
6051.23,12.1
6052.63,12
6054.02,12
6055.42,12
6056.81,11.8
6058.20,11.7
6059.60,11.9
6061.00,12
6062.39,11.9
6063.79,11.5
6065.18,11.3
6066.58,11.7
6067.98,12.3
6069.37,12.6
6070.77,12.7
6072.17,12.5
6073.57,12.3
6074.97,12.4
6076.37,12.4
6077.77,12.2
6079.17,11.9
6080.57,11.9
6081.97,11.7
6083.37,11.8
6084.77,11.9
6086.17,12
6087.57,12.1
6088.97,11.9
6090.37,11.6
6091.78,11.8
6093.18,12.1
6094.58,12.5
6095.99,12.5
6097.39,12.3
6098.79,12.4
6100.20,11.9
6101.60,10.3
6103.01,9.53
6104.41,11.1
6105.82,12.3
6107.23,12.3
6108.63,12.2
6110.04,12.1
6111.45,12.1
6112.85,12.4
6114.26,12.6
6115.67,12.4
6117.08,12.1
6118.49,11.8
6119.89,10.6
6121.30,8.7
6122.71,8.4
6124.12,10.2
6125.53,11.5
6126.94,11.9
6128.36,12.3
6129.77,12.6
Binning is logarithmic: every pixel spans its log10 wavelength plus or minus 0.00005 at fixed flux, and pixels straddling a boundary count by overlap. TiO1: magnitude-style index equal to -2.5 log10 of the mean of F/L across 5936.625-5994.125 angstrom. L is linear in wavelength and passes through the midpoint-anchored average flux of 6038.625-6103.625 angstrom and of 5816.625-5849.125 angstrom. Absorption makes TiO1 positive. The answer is 0.09 mag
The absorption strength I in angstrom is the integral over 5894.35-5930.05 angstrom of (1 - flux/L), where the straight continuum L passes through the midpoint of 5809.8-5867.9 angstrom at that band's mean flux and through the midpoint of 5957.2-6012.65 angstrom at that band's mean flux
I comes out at 6.6 angstrom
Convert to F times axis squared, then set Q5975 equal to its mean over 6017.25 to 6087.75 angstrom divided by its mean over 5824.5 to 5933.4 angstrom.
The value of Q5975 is 1.3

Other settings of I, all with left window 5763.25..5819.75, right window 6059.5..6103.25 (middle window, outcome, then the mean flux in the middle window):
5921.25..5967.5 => 4.4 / 10.6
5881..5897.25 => 8.6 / 5.48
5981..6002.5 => 1.1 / 11.2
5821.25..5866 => 1.6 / 11.1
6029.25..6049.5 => -0.3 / 12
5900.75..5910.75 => 1.9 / 9.34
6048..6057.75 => -0.1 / 12.1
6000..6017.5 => 1.1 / 11.1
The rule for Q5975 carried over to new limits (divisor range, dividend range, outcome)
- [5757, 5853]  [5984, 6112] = 1.12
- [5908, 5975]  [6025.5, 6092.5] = 1.19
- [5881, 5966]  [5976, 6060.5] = 1.28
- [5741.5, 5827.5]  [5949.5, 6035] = 1.05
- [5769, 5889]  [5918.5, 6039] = 1.07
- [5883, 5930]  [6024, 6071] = 1.55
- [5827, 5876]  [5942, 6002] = 1.04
